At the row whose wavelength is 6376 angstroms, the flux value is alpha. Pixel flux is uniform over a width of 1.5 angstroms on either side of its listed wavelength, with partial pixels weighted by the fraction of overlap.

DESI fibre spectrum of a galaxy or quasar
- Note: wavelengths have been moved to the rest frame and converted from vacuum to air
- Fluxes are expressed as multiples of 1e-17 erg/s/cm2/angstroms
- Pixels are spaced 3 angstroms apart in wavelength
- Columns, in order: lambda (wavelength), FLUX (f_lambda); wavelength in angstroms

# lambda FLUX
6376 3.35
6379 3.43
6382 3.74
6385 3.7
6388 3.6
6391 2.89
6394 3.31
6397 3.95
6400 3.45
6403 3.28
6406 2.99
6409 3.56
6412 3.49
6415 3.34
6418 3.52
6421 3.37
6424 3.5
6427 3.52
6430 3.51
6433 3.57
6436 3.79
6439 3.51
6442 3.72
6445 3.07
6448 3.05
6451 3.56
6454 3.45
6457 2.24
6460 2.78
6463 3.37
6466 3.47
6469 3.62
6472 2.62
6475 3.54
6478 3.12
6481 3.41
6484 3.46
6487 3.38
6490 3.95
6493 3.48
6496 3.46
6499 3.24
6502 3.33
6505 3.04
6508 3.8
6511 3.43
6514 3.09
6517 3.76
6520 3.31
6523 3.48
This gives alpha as 3.35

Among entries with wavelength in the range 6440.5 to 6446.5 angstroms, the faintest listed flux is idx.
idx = 3.07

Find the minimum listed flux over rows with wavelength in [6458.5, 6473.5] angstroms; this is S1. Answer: 2.62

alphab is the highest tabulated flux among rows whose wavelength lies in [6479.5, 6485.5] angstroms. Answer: 3.46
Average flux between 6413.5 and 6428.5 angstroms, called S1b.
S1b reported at 3.45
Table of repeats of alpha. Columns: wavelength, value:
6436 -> 3.79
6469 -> 3.62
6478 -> 3.12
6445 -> 3.07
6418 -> 3.52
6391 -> 2.89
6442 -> 3.72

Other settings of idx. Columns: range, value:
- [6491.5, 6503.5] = 3.24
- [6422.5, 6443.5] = 3.5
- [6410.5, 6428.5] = 3.34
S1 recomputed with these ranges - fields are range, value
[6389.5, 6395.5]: 2.89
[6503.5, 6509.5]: 3.04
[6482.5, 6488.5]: 3.38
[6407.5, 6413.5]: 3.49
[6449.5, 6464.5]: 2.24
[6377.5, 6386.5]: 3.43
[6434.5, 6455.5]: 3.05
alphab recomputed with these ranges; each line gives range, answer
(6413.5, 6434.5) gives 3.57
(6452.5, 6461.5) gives 3.45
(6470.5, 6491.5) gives 3.95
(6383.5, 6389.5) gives 3.7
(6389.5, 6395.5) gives 3.31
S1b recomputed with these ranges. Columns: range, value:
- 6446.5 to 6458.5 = 3.07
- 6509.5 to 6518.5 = 3.43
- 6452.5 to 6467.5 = 3.06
